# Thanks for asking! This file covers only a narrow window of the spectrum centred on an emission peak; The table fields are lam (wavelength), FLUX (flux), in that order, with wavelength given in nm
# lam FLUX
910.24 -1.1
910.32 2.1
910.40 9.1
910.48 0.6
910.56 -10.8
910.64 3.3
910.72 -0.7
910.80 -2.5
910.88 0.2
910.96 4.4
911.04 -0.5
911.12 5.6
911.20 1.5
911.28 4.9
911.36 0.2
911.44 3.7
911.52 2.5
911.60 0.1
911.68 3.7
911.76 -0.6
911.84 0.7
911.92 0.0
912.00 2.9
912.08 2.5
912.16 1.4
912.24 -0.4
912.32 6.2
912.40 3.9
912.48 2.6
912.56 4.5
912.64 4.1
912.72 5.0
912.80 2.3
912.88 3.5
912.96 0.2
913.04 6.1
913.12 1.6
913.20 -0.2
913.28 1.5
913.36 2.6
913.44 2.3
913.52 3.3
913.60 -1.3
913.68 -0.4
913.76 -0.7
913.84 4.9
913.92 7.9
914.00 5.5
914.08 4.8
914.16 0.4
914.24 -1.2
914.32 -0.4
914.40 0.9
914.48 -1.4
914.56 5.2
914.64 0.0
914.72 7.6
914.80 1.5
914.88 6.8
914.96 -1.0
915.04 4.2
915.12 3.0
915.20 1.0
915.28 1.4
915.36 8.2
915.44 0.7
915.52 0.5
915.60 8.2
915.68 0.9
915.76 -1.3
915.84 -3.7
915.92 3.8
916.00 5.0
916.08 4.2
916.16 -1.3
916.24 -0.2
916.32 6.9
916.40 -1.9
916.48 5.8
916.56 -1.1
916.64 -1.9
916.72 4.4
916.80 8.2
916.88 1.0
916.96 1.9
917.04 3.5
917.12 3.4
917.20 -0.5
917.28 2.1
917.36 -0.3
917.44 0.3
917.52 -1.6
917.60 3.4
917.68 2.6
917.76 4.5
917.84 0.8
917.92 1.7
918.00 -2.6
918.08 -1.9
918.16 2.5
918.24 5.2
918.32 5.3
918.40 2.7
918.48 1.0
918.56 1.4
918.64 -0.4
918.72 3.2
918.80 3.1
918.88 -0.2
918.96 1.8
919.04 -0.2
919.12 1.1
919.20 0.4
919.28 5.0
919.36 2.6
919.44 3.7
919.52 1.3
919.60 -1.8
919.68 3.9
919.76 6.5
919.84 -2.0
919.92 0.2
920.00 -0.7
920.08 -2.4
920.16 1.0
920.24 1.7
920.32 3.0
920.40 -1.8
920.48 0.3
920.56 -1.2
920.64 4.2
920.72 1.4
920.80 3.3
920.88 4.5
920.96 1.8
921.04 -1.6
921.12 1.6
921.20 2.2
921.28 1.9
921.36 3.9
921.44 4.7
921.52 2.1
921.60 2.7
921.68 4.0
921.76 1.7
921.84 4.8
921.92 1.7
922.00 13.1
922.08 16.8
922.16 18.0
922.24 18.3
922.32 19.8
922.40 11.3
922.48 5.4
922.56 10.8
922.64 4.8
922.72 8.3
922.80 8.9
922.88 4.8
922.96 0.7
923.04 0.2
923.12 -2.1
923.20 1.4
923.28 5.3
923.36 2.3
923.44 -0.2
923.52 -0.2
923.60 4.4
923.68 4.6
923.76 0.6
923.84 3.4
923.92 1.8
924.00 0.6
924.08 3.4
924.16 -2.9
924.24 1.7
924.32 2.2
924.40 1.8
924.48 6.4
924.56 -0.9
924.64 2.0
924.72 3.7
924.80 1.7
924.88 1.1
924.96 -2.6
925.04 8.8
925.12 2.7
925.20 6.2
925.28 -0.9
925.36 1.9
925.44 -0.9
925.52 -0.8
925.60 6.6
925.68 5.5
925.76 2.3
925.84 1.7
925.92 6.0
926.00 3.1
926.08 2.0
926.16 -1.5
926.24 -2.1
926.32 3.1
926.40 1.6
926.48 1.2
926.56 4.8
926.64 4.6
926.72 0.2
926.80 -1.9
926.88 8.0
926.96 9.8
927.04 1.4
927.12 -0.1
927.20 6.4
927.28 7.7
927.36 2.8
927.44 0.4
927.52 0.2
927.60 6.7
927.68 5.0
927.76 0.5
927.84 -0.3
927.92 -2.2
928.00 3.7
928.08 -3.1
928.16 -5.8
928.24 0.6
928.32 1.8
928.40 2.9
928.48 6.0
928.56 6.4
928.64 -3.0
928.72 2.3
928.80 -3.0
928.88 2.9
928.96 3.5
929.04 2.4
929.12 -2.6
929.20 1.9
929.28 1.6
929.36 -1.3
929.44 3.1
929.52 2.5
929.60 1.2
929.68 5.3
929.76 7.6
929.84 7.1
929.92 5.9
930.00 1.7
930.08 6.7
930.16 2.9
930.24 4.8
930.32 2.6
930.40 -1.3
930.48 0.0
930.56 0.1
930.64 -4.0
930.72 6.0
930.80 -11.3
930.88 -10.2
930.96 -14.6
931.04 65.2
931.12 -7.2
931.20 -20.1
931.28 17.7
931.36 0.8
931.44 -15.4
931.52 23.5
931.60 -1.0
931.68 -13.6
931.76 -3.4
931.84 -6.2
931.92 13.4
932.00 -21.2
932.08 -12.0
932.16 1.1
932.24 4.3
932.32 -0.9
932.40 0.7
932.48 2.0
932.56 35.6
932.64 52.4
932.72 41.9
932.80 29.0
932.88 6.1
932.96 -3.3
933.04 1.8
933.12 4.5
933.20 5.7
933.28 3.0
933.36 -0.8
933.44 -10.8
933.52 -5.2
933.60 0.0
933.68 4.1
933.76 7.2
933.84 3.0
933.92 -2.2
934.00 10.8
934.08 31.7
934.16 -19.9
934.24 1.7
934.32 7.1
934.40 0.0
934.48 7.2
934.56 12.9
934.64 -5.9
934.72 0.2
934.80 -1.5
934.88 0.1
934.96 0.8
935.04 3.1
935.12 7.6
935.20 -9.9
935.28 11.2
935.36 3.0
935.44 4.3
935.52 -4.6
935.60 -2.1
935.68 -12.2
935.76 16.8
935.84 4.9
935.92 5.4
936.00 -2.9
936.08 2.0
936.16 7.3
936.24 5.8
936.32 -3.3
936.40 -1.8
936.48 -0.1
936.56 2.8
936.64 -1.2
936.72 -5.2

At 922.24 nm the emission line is Hbeta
